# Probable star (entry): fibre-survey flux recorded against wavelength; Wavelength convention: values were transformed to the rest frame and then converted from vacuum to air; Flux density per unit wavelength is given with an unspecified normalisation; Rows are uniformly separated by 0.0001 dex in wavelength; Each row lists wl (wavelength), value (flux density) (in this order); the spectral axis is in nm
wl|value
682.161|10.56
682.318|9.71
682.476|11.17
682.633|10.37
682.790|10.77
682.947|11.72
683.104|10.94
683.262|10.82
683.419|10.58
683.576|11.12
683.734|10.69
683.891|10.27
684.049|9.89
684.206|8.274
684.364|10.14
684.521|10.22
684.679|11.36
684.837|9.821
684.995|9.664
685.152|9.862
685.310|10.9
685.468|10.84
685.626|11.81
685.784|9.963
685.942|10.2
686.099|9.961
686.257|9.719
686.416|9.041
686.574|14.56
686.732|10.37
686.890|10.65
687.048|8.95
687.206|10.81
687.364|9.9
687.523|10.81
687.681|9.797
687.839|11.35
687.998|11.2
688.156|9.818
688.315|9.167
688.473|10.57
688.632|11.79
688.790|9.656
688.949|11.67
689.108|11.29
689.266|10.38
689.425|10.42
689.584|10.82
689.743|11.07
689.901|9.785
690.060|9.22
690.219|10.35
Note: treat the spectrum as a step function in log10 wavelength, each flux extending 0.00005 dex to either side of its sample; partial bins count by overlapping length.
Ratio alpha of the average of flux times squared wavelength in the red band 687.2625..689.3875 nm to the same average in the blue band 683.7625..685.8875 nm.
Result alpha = 1.04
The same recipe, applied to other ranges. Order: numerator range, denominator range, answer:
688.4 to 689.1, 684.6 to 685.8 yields 1.05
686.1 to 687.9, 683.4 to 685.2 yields 1.04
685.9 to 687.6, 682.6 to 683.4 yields 0.97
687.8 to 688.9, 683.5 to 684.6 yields 1.06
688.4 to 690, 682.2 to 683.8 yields 1.01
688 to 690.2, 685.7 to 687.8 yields 1.01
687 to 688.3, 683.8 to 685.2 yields 1.04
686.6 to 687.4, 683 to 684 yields 0.98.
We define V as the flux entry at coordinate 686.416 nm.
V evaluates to 9.041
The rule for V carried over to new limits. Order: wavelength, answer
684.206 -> 8.274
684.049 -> 9.89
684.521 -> 10.22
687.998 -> 11.2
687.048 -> 8.95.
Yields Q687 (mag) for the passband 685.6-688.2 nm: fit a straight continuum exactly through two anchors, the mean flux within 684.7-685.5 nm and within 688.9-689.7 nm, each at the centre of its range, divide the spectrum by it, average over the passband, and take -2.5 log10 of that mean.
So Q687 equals 0.00 mag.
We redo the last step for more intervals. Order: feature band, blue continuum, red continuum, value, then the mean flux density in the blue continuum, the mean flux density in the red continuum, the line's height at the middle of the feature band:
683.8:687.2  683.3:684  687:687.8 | 0.01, 10.6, 10.2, 10.4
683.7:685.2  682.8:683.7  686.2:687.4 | 0.09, 11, 10.5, 10.8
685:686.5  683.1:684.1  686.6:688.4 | 0.03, 10.6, 10.4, 10.5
